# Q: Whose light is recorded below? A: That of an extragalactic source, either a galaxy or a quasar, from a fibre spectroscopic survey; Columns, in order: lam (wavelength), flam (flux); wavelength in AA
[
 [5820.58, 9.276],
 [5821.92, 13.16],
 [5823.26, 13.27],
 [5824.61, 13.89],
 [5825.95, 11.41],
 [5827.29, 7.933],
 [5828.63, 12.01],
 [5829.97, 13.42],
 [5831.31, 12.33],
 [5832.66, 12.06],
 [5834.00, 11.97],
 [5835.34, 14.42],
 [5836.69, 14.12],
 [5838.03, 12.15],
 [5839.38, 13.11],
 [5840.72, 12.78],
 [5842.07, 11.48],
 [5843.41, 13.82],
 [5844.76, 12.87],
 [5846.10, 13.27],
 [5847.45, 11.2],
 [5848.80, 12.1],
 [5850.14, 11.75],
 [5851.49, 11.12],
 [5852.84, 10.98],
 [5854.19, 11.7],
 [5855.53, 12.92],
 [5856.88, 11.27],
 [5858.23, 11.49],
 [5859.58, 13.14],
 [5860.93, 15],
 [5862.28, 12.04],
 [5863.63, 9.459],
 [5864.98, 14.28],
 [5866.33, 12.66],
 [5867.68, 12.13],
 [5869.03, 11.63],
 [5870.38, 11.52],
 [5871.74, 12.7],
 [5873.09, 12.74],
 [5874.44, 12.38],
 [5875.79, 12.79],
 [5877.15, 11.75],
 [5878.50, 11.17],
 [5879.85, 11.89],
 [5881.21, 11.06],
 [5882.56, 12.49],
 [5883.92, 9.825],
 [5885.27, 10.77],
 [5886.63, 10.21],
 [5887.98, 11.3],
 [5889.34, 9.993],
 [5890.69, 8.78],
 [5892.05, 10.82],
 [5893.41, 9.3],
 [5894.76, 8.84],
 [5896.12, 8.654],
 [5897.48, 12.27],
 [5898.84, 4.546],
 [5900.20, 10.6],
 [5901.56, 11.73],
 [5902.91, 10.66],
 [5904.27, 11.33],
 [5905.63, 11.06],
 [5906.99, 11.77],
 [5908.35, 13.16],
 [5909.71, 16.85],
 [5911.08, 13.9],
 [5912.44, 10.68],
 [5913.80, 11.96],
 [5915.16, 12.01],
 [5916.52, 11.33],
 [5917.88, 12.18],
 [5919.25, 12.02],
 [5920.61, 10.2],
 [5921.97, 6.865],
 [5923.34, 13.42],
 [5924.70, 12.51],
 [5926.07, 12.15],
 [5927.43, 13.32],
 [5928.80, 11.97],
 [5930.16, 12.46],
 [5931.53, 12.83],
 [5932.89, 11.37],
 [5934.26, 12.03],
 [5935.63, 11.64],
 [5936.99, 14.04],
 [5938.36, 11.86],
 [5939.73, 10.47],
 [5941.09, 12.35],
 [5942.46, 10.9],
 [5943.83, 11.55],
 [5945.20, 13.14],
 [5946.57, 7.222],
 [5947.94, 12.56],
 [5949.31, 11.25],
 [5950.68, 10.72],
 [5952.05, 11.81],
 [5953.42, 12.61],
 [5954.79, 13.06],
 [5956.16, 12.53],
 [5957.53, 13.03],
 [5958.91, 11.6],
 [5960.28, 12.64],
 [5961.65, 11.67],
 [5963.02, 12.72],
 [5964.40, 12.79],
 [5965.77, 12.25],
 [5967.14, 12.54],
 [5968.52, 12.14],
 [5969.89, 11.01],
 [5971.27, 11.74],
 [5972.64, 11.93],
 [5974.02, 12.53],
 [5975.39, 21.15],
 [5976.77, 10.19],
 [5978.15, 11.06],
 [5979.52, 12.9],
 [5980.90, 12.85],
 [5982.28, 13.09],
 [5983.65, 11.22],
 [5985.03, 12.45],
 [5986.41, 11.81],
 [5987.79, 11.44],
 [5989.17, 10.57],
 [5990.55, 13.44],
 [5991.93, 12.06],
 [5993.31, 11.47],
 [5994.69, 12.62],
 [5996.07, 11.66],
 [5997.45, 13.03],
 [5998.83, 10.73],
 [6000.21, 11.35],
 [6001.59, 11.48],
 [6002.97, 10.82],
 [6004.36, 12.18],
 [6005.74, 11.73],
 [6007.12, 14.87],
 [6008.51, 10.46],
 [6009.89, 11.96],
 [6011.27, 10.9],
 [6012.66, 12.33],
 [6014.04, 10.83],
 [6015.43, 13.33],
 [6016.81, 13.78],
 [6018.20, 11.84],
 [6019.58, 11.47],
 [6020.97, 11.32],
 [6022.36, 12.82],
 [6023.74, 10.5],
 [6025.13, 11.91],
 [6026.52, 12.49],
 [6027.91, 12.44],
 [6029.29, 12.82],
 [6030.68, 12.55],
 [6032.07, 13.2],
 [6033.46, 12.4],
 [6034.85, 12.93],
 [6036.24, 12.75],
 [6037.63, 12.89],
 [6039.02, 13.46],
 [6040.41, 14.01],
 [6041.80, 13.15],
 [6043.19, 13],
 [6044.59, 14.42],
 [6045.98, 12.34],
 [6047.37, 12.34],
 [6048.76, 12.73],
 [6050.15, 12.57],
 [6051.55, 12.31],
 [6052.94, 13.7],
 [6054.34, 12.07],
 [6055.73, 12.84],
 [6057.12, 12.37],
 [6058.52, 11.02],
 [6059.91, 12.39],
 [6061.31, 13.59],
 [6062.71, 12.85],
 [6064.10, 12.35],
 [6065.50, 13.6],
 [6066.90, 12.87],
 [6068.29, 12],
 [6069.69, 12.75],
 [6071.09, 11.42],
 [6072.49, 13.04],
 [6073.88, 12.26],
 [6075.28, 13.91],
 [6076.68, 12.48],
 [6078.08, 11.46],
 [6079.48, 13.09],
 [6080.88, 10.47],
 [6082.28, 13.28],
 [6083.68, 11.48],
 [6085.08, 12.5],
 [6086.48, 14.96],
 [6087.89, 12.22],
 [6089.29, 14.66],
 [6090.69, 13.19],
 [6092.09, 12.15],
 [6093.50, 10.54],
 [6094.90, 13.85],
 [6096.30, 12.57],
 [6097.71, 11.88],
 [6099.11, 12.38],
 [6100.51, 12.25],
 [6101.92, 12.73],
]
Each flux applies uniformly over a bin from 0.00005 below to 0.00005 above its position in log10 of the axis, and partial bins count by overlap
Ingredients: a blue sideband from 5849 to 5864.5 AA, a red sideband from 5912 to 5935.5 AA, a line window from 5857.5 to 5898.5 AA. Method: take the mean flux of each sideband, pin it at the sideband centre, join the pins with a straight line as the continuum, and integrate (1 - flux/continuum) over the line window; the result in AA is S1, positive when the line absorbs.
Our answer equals 1.7 AA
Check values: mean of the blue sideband 11.9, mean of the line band 11.4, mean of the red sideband 11.7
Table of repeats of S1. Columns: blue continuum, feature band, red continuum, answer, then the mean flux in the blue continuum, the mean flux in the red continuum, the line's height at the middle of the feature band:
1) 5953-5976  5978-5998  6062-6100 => 1.0 AA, 12.8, 12.6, 12.8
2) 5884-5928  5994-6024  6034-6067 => 1.0 AA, 11.1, 12.9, 12.3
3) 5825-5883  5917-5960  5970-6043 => 1.6 AA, 12.2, 12.3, 12.3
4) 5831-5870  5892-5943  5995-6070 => 3.7 AA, 12.4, 12.4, 12.4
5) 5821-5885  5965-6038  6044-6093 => 1.7 AA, 12.2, 12.7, 12.5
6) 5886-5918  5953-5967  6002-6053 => -1.0 AA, 11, 12.5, 11.7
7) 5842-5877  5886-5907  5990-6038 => 3.7 AA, 12.3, 12.1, 12.2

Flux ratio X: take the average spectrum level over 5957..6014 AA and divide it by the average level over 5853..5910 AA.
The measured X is 1.07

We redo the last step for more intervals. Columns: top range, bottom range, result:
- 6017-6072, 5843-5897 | 1.09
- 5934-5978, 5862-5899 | 1.10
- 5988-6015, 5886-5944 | 1.04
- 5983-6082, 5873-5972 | 1.07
